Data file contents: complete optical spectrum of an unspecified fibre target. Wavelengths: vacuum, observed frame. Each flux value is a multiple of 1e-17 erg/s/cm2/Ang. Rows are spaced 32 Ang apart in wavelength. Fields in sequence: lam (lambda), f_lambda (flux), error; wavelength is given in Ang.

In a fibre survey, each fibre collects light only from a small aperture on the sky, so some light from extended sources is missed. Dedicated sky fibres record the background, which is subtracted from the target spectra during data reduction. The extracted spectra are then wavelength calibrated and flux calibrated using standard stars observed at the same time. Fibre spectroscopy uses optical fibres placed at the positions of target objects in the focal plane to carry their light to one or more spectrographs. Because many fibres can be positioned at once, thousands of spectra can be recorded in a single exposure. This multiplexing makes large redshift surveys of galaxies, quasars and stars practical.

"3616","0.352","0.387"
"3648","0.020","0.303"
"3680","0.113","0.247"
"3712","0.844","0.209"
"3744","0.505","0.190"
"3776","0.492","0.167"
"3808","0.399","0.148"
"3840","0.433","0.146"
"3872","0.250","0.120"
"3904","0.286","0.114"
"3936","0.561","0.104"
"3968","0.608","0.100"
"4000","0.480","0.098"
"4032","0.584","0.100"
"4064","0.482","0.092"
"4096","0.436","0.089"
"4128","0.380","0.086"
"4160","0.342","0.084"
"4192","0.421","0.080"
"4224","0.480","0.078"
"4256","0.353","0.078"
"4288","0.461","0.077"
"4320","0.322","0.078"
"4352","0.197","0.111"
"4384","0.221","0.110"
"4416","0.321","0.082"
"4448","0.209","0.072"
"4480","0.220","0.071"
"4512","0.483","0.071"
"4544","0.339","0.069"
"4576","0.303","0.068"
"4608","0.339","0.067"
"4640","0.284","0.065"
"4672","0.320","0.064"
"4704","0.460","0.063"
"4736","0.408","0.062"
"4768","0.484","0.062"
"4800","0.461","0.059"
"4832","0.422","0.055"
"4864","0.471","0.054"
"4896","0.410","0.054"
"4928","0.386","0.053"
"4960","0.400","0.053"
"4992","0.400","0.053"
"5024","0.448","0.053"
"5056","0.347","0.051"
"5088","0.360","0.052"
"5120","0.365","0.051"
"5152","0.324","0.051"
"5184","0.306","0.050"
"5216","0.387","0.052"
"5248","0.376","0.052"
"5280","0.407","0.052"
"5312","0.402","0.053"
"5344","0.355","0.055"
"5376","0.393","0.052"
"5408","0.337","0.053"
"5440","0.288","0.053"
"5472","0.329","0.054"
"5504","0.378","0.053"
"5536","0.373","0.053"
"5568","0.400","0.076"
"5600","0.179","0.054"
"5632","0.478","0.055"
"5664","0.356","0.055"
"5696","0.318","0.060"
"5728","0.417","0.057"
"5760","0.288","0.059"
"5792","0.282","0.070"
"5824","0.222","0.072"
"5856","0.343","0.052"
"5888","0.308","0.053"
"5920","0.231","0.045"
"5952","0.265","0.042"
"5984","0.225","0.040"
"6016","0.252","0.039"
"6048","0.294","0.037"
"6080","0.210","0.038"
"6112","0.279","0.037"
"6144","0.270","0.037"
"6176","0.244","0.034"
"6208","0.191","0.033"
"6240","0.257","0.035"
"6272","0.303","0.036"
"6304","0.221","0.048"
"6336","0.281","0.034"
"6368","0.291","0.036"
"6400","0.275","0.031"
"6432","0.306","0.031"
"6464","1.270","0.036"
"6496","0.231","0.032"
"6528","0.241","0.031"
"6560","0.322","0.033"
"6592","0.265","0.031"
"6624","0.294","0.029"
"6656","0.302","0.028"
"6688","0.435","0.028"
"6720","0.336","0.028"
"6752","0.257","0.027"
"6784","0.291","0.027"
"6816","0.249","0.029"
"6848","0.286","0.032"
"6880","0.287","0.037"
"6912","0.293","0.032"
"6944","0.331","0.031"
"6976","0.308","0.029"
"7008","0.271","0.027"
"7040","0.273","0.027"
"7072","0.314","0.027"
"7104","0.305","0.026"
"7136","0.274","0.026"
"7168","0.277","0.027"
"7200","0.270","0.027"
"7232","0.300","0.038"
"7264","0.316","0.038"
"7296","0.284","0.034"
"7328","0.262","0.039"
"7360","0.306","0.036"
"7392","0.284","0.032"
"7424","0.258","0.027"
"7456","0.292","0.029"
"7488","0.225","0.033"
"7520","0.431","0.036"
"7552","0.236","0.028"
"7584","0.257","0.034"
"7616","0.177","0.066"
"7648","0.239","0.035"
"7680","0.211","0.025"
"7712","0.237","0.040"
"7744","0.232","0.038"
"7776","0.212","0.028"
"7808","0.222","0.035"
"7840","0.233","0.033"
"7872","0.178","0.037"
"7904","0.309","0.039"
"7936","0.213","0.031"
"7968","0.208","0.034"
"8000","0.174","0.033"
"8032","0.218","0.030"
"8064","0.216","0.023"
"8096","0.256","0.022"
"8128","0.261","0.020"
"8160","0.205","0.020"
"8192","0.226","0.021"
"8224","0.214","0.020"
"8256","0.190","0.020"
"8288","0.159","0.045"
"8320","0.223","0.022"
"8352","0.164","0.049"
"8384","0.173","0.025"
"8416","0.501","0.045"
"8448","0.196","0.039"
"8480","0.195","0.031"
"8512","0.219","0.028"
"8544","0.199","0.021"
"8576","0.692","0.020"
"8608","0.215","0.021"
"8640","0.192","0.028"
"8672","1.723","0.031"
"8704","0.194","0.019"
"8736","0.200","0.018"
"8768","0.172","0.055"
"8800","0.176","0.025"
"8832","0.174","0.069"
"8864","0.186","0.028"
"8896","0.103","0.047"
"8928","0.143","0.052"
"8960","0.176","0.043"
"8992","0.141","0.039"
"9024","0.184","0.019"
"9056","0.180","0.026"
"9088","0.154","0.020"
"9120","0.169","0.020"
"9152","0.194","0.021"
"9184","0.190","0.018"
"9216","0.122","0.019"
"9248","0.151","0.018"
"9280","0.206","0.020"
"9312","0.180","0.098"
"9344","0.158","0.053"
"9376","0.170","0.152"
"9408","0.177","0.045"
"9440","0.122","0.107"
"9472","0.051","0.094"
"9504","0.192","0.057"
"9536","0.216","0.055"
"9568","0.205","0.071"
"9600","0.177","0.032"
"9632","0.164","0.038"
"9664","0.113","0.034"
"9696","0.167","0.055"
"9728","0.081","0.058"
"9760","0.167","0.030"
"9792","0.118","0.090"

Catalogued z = 0.731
